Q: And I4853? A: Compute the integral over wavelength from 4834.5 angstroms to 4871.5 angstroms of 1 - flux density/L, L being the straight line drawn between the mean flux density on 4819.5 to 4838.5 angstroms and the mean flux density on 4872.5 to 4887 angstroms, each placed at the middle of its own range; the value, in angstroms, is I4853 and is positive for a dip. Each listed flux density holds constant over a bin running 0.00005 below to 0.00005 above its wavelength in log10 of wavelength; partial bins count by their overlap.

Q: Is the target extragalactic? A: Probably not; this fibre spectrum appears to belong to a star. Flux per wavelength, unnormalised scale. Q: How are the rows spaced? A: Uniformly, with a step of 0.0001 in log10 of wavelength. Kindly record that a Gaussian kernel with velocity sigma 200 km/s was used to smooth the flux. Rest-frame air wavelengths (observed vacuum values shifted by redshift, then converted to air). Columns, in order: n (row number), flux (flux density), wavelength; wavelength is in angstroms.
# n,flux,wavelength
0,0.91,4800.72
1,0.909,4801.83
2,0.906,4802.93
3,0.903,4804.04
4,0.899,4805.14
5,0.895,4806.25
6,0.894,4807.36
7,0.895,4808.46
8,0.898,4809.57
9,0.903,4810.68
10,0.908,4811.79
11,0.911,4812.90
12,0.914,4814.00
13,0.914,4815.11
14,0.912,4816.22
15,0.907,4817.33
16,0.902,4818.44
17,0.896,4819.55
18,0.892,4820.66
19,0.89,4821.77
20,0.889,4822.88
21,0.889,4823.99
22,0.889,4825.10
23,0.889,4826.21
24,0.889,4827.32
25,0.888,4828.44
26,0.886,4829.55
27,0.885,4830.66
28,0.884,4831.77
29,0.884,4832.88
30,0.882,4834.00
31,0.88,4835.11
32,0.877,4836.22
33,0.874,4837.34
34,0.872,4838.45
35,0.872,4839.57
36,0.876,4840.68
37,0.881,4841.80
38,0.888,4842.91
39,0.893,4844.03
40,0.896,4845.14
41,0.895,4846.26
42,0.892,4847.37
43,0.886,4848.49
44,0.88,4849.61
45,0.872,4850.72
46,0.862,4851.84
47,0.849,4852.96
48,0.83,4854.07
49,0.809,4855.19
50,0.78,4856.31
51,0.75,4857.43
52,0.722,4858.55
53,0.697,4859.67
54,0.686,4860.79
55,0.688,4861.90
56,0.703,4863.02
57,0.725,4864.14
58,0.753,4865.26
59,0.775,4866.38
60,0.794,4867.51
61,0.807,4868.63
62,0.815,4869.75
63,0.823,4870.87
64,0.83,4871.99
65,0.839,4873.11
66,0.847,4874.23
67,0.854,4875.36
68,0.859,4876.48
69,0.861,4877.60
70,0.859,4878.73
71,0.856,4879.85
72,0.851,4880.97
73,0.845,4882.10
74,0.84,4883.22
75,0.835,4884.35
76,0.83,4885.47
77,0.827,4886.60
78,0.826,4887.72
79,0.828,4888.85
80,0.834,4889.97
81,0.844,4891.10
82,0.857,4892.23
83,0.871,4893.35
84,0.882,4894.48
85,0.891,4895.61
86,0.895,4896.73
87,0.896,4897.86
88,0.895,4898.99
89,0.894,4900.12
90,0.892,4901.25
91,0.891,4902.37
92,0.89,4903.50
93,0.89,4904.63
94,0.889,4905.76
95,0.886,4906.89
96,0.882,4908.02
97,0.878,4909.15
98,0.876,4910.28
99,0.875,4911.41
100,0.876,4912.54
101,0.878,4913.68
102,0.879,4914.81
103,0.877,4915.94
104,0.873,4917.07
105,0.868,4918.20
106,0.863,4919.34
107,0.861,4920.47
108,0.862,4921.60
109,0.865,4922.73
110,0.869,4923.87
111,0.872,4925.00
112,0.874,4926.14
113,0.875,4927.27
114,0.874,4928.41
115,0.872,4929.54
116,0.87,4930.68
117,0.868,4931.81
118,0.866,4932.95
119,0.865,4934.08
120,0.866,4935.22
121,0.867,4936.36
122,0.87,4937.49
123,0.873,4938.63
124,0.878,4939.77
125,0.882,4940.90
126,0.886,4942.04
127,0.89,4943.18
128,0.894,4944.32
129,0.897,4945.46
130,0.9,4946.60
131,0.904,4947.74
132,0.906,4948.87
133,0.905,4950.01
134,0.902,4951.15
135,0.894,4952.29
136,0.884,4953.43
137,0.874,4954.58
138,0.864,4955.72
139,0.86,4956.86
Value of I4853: 2.0 angstroms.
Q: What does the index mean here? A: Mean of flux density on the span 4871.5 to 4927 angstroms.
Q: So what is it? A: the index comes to 0.866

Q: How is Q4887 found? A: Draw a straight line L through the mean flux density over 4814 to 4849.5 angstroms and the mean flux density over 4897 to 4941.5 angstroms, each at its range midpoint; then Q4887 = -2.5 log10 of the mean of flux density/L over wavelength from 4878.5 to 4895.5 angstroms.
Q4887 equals 0.04 mag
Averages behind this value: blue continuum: 0.889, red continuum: 0.876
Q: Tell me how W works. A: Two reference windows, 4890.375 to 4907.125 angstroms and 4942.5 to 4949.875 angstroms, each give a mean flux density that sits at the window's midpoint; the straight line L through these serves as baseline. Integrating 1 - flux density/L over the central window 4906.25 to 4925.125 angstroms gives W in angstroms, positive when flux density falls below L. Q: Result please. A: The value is 0.34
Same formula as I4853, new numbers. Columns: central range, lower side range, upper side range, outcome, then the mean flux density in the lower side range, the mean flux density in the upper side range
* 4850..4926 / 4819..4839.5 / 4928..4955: 3.7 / 0.885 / 0.883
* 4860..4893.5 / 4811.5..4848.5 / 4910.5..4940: 2.5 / 0.891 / 0.87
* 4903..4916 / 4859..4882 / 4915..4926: -0.4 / 0.797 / 0.868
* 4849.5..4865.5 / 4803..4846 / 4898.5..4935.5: 2.1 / 0.892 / 0.876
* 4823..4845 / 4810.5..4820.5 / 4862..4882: -0.2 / 0.907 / 0.812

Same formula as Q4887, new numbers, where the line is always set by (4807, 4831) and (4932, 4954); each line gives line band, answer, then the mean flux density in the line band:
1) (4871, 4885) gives 0.06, 0.847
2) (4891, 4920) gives 0.01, 0.881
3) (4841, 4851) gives 0.01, 0.887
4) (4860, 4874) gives 0.16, 0.771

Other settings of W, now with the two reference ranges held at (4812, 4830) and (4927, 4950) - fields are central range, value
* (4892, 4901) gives 0.00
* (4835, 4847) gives 0.17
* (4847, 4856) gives 0.36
